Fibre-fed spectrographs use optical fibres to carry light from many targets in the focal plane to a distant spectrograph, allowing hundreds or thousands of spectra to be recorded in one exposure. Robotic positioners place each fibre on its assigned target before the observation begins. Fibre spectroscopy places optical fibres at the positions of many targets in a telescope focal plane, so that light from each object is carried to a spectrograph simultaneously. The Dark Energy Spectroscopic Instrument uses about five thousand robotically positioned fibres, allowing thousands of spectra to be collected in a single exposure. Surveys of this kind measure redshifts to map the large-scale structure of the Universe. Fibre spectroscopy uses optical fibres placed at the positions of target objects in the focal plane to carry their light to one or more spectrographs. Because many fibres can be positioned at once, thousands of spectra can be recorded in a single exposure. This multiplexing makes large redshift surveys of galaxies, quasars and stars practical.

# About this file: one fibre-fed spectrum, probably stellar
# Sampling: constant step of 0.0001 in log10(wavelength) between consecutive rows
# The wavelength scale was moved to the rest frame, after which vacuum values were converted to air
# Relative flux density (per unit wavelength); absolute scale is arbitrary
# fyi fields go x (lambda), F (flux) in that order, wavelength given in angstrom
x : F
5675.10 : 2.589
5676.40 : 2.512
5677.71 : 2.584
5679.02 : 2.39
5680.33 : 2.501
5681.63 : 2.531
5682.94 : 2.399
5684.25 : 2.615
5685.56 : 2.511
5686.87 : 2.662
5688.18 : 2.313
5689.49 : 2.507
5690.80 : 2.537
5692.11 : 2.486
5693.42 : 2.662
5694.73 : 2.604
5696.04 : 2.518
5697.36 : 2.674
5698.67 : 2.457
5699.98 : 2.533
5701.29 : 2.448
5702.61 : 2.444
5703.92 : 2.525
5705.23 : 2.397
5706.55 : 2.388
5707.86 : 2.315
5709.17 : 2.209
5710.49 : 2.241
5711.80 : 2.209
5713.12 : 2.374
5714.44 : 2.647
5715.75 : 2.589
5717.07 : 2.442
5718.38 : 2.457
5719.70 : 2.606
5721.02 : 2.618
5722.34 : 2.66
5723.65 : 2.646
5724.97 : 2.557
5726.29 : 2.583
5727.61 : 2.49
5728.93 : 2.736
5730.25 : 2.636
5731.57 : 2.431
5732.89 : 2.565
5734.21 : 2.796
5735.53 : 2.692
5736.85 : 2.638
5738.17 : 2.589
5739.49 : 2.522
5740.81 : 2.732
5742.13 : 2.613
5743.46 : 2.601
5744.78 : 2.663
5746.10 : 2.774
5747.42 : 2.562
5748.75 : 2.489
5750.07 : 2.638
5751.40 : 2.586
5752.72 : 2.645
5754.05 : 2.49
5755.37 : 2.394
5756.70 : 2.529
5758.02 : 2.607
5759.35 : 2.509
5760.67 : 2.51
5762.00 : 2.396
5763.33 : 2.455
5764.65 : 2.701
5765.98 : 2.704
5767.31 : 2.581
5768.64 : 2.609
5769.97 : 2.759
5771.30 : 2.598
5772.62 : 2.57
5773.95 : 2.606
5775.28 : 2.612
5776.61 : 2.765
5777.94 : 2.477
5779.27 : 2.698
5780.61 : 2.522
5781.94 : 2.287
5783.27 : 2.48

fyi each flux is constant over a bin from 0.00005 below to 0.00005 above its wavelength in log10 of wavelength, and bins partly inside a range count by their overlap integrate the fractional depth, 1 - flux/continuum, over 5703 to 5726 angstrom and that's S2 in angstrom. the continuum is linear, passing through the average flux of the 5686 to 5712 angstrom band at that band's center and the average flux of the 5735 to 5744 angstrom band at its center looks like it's 0.5 angstrom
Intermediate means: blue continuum 2.46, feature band 2.47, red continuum 2.63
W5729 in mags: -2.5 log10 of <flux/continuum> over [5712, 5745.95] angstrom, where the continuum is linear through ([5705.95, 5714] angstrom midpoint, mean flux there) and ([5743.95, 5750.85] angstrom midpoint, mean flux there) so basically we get -0.06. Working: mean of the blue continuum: 2.3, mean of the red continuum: 2.62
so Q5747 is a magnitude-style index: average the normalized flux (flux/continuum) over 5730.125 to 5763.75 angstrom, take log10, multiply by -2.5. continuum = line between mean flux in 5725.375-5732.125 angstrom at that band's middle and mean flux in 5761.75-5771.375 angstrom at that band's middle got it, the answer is 0.00 mag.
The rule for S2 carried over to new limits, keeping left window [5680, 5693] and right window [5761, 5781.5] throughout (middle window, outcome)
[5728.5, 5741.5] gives -0.36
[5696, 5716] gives 0.79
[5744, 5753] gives -0.16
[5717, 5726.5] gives -0.12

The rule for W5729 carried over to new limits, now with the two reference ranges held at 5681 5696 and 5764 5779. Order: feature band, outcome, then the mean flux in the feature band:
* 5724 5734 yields 0.00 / 2.58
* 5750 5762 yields 0.04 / 2.53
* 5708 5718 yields 0.08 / 2.39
